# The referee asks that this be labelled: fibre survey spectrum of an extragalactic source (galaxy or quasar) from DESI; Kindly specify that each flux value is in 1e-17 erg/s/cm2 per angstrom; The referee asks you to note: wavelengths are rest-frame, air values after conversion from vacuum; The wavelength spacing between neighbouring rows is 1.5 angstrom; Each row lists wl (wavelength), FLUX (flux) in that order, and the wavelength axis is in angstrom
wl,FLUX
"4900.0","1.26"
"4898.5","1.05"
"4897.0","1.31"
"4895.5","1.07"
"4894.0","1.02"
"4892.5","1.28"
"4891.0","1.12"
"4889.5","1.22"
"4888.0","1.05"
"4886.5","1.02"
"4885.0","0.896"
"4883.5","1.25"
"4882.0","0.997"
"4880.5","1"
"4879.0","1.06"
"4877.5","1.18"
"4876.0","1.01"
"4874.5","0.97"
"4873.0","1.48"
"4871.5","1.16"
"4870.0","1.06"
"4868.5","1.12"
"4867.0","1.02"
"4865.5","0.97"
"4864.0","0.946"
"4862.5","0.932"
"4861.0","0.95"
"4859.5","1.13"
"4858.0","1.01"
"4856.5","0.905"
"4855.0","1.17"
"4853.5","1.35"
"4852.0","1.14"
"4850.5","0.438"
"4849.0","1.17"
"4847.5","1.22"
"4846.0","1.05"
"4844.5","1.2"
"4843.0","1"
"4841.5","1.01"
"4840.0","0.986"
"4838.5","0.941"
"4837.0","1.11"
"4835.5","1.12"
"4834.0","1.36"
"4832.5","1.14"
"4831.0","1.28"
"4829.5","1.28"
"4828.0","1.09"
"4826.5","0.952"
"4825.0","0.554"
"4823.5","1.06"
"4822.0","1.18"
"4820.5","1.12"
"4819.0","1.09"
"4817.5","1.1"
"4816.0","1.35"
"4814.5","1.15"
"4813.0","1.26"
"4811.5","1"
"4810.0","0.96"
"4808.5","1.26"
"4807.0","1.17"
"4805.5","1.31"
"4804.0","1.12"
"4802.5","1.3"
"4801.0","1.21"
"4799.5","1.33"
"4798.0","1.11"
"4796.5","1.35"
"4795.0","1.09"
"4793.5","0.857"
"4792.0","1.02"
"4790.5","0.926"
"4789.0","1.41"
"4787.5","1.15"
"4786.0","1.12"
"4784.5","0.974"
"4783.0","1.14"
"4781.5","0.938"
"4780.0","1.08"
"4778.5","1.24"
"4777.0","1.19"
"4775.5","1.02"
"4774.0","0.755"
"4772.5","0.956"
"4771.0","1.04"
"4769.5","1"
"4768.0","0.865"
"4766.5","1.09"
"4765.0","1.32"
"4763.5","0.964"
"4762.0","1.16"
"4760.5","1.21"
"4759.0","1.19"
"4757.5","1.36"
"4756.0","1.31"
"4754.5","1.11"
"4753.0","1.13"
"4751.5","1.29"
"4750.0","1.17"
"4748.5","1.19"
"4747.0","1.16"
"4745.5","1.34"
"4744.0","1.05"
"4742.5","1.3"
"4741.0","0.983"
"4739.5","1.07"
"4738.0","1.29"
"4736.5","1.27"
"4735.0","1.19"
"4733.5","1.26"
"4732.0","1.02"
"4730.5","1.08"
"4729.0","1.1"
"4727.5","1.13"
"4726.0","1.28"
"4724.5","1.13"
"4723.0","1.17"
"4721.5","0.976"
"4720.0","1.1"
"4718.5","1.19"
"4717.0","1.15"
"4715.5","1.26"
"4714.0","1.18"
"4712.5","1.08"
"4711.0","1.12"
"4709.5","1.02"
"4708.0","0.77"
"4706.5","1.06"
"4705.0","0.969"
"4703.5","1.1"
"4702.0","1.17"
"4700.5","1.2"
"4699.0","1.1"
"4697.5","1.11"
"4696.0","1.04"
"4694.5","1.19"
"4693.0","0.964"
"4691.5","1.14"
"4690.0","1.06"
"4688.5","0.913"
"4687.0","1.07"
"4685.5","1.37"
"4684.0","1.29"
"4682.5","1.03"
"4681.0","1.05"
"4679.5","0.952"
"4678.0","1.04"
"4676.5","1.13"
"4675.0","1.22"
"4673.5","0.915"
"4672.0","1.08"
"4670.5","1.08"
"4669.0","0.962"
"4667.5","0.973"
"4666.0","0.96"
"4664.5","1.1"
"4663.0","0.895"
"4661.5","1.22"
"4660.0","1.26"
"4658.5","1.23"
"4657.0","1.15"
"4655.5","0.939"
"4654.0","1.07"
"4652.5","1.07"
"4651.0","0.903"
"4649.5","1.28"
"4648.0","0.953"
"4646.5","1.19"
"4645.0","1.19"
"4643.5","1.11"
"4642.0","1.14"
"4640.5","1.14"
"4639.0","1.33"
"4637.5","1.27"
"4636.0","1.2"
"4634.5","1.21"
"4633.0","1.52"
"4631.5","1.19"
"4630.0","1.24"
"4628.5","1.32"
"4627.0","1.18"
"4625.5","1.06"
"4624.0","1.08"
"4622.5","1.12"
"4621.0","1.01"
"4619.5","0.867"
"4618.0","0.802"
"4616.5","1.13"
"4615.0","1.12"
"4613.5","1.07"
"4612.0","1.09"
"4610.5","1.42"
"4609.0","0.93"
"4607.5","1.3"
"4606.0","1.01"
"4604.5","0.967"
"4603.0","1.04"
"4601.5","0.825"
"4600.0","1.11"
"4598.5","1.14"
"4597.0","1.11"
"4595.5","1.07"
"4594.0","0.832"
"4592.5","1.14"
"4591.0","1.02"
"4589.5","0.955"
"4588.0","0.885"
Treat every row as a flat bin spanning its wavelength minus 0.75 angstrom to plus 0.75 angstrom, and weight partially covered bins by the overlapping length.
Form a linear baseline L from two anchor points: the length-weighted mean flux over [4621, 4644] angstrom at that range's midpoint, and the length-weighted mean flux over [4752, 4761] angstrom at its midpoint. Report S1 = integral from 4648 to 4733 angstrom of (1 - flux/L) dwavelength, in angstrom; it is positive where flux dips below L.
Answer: 8.6 angstrom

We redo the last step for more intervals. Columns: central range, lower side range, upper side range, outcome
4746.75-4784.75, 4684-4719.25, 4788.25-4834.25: 0.41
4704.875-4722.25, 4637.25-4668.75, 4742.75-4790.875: 0.62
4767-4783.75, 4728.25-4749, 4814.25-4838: 1.81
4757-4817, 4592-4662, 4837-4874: -2.65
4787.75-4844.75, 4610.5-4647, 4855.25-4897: -1.66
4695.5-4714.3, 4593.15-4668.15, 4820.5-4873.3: 0.43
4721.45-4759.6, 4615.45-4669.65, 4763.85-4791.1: -3.45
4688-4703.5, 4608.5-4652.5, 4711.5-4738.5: 0.80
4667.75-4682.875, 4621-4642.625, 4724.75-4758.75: 1.95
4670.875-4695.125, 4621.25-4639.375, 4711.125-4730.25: 1.79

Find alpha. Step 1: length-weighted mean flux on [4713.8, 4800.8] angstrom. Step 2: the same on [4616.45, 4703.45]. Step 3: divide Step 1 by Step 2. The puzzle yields 1.02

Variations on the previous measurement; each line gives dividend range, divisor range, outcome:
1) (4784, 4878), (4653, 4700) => 1.02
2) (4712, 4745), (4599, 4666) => 1.03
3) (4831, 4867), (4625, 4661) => 0.90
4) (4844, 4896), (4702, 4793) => 0.96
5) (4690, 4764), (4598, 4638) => 1.02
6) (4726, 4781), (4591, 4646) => 1.02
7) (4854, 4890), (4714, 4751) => 0.92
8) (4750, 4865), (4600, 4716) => 1.00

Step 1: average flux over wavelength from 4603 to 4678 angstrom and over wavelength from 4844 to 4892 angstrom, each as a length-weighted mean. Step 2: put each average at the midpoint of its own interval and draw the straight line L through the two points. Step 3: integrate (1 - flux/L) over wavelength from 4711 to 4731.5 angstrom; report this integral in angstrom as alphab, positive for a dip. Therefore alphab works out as -0.77 angstrom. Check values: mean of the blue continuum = 1.11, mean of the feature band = 1.14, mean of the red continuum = 1.07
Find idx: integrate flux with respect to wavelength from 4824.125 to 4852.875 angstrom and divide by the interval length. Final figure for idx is 1.06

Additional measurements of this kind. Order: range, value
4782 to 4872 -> 1.1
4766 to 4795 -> 1.04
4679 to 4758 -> 1.13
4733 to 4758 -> 1.2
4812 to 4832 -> 1.11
